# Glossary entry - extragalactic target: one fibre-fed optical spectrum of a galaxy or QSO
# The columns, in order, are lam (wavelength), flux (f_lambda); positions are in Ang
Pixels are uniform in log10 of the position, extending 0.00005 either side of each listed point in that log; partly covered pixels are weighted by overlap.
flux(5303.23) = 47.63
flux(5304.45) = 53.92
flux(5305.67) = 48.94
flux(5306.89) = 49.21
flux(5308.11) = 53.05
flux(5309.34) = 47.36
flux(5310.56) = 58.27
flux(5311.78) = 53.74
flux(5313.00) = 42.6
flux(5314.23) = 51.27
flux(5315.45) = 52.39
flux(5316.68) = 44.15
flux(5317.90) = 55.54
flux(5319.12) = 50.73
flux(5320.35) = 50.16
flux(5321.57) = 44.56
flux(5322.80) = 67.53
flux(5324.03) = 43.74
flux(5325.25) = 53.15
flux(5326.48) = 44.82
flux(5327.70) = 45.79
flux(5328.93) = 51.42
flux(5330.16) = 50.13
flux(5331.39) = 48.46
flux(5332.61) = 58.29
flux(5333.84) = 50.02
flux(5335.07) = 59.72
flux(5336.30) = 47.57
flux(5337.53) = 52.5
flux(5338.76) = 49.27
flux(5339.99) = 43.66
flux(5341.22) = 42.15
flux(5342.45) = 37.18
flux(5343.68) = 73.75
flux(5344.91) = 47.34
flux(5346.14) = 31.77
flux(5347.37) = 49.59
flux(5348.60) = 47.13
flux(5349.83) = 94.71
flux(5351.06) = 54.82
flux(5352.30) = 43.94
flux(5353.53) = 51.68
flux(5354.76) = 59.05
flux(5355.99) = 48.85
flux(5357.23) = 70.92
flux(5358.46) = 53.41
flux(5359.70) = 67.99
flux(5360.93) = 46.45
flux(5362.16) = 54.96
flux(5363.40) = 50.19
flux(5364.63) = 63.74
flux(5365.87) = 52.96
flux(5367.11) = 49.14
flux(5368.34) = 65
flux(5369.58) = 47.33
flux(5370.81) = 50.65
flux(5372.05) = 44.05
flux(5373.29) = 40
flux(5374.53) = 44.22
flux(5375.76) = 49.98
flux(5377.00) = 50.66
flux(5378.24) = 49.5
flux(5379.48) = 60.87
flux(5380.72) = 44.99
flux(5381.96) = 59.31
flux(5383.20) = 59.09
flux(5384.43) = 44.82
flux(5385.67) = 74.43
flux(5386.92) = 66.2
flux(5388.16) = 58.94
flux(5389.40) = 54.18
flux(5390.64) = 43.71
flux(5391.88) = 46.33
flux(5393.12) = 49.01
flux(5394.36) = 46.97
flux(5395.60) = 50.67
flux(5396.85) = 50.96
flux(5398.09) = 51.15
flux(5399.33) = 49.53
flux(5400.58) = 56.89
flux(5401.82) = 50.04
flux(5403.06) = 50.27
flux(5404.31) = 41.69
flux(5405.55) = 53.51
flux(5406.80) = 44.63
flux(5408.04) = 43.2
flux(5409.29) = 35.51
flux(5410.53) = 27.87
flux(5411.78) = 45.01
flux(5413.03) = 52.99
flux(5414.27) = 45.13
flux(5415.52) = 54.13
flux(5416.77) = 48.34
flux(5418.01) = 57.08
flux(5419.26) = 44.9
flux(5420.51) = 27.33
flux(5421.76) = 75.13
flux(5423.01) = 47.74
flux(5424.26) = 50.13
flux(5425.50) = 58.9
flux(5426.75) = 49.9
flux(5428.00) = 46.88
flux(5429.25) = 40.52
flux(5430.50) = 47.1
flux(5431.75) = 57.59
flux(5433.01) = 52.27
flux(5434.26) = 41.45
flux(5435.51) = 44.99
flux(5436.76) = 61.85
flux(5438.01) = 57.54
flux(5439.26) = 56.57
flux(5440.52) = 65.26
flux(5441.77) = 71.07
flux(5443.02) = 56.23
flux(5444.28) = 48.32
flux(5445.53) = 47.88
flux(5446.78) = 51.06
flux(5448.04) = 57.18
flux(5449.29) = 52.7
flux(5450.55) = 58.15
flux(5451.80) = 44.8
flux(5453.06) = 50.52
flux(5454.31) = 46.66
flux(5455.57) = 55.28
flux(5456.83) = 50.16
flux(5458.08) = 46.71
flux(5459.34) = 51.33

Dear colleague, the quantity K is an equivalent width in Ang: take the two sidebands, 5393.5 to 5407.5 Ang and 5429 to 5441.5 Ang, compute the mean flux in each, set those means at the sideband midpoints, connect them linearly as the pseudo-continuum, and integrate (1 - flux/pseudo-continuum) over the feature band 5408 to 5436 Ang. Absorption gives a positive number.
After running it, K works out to 2.3 Ang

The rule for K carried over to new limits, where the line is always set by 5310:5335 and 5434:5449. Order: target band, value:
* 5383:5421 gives 3.30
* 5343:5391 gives -1.65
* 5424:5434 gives 0.86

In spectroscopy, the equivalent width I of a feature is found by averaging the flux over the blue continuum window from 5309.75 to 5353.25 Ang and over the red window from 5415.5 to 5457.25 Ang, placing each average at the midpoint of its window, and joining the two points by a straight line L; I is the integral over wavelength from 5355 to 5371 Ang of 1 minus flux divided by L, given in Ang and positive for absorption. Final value -1.3 Ang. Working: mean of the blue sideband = 51.2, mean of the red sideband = 52.2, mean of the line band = 55.7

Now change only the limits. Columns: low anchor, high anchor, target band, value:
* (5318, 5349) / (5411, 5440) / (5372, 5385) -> 0.0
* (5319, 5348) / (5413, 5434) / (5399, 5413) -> 1.3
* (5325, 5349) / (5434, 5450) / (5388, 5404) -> 0.7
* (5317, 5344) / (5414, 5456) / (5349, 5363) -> -2.1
